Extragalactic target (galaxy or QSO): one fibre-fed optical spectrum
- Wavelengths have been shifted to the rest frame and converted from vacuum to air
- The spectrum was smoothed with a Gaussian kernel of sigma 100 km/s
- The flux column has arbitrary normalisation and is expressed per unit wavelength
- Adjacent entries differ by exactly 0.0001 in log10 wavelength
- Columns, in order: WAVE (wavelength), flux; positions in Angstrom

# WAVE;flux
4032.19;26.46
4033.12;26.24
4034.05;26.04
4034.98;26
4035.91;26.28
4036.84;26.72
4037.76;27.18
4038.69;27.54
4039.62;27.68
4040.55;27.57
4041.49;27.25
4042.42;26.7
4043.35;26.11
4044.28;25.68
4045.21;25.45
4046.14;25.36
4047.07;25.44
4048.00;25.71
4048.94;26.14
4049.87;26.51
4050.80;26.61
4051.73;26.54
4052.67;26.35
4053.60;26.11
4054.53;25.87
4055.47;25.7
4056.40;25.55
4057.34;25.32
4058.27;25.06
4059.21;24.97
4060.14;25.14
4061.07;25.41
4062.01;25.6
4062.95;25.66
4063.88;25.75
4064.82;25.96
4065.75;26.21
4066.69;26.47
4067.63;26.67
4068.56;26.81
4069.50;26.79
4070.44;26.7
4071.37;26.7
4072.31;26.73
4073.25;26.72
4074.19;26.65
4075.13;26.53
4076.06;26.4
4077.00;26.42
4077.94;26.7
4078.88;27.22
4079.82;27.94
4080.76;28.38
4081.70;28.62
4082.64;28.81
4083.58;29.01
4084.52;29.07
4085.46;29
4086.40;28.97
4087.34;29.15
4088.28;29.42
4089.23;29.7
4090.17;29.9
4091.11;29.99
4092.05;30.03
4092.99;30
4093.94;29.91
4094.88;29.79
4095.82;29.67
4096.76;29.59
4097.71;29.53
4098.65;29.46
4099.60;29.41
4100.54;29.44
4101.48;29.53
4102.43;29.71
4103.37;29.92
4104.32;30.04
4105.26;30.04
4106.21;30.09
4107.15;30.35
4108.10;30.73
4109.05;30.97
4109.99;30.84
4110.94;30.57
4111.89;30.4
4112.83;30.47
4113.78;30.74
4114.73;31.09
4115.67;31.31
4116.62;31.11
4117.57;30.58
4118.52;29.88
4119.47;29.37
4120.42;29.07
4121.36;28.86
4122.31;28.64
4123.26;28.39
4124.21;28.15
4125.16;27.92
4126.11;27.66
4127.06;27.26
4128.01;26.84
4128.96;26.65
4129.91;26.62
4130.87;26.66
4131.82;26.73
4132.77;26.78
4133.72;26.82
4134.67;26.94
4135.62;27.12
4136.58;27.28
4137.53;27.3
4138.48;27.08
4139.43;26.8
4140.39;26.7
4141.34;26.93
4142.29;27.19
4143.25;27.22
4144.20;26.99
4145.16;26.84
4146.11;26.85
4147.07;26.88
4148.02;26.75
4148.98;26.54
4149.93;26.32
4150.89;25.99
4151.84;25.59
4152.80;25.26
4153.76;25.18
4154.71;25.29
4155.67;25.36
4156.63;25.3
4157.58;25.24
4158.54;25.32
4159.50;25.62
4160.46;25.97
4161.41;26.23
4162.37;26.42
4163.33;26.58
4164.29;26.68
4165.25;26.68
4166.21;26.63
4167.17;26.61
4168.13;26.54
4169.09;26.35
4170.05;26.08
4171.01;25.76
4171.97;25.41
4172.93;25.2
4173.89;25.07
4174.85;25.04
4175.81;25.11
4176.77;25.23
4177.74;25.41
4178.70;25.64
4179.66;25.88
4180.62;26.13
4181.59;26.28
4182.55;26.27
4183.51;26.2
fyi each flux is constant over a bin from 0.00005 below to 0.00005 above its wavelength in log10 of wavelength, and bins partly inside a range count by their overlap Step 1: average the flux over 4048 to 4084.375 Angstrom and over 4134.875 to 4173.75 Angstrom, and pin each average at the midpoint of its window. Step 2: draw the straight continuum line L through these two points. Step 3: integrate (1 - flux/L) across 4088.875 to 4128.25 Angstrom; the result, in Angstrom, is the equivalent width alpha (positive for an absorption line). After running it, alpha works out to -4.92 Angstrom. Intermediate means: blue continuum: 26.5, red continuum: 26.3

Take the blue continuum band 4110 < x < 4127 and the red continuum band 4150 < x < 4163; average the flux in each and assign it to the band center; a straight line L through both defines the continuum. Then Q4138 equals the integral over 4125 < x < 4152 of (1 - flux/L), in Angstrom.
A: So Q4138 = 0.6 Angstrom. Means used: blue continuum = 29.6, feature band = 26.9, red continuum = 25.6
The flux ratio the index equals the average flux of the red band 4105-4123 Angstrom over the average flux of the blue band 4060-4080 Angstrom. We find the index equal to 1.1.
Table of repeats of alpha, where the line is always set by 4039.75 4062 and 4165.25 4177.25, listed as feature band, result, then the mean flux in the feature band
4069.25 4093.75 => -2.1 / 28.2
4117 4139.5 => -1.7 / 27.8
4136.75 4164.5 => -0.5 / 26.3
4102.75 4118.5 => -2.8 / 30.5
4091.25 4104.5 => -2.0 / 29.7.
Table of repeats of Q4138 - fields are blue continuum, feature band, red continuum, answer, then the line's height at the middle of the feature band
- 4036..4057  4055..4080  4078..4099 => 1.4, 27.8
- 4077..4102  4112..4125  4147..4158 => -1.0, 27.6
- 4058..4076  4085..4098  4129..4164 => -1.7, 26.2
